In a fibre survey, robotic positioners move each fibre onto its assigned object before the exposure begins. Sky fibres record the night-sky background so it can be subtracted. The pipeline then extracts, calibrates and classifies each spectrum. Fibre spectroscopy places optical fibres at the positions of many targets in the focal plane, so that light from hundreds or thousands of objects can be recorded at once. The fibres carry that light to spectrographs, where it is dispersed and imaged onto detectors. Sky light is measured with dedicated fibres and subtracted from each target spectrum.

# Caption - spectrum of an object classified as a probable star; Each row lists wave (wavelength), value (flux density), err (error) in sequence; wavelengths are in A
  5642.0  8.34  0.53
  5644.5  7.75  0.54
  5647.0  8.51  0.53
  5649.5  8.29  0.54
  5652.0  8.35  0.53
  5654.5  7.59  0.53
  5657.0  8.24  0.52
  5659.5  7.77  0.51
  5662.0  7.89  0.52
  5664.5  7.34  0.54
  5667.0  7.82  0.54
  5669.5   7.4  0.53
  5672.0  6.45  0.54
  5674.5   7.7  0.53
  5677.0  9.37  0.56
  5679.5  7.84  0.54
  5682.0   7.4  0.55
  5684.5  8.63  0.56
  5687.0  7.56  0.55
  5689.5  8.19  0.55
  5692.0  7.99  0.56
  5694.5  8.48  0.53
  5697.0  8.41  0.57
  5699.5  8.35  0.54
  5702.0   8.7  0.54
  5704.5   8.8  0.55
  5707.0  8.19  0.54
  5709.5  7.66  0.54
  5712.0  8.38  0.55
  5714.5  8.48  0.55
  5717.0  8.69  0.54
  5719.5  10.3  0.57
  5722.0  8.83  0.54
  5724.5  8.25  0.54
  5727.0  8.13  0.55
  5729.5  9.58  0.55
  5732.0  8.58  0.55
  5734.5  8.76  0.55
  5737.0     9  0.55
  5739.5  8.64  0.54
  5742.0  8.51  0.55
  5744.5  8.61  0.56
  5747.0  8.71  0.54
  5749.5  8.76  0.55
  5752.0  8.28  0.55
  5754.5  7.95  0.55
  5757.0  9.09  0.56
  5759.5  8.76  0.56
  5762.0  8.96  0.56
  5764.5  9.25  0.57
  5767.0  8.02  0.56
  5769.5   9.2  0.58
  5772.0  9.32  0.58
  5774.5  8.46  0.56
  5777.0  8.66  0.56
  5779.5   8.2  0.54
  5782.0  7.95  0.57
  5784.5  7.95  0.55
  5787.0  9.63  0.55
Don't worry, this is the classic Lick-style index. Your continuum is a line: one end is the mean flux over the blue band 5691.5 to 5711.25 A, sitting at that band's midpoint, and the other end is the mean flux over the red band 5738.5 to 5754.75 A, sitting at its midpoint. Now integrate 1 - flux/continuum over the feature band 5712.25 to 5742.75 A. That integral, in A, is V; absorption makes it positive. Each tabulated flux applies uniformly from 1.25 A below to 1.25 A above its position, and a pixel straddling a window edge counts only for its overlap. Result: -1.3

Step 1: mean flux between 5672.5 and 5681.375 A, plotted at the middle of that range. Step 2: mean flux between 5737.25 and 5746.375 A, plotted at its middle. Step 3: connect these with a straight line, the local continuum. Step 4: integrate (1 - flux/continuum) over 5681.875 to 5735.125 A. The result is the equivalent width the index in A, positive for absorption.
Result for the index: -0.8 A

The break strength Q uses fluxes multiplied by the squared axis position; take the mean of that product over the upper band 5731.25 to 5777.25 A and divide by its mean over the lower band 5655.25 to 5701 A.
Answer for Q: 1.13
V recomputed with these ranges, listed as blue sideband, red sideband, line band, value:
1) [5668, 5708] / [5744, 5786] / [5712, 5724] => -1.0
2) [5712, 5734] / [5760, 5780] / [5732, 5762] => 0.5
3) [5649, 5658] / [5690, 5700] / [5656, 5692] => 1.6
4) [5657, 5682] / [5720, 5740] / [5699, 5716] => 0.0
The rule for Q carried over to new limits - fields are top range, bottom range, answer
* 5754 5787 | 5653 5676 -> 1.18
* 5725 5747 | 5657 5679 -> 1.15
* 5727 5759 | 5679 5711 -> 1.08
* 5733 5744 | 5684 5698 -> 1.08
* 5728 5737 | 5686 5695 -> 1.13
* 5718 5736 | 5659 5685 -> 1.17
